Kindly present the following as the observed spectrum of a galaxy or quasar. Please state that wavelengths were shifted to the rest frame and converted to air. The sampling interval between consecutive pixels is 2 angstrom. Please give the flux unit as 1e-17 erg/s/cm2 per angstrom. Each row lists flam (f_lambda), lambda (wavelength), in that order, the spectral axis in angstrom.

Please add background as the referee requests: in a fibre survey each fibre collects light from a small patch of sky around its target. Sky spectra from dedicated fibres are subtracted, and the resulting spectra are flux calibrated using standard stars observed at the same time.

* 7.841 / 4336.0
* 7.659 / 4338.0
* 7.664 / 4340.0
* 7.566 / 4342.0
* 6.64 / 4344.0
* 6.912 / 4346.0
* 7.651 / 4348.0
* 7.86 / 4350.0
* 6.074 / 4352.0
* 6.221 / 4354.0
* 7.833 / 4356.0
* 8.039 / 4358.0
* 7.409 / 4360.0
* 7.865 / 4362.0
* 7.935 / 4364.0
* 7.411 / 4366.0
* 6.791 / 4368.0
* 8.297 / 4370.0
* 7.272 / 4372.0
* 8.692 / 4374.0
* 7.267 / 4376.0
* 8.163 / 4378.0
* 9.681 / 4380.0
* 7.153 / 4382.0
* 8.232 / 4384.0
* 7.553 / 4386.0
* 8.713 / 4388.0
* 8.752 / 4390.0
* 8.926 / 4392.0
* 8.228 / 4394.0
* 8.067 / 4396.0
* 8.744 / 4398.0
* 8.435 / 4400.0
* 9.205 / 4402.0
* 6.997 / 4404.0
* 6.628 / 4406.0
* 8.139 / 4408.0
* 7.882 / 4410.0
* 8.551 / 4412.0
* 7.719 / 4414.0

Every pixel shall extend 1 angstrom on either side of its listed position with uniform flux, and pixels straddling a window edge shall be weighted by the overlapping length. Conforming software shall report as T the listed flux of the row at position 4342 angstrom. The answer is 7.566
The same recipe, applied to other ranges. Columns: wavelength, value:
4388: 8.713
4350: 7.86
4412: 8.551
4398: 8.744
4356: 7.833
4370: 8.297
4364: 7.935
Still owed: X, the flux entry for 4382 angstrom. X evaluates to 7.153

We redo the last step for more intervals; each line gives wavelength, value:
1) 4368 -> 6.791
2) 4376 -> 7.267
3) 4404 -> 6.997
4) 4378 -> 8.163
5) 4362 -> 7.865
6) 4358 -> 8.039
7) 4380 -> 9.681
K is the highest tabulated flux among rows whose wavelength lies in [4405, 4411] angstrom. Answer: 8.139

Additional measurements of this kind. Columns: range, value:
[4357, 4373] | 8.297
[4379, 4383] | 9.681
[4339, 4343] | 7.664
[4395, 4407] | 9.205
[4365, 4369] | 7.411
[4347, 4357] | 7.86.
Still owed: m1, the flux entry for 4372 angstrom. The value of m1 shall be 7.272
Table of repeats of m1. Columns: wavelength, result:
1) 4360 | 7.409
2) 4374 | 8.692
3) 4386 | 7.553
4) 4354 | 6.221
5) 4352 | 6.074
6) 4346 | 6.912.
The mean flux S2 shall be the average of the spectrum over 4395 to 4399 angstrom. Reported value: 8.41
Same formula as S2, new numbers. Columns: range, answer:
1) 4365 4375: 7.69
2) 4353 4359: 7.36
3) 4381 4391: 8.08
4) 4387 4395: 8.65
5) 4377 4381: 8.92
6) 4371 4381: 8.21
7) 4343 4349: 7.07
